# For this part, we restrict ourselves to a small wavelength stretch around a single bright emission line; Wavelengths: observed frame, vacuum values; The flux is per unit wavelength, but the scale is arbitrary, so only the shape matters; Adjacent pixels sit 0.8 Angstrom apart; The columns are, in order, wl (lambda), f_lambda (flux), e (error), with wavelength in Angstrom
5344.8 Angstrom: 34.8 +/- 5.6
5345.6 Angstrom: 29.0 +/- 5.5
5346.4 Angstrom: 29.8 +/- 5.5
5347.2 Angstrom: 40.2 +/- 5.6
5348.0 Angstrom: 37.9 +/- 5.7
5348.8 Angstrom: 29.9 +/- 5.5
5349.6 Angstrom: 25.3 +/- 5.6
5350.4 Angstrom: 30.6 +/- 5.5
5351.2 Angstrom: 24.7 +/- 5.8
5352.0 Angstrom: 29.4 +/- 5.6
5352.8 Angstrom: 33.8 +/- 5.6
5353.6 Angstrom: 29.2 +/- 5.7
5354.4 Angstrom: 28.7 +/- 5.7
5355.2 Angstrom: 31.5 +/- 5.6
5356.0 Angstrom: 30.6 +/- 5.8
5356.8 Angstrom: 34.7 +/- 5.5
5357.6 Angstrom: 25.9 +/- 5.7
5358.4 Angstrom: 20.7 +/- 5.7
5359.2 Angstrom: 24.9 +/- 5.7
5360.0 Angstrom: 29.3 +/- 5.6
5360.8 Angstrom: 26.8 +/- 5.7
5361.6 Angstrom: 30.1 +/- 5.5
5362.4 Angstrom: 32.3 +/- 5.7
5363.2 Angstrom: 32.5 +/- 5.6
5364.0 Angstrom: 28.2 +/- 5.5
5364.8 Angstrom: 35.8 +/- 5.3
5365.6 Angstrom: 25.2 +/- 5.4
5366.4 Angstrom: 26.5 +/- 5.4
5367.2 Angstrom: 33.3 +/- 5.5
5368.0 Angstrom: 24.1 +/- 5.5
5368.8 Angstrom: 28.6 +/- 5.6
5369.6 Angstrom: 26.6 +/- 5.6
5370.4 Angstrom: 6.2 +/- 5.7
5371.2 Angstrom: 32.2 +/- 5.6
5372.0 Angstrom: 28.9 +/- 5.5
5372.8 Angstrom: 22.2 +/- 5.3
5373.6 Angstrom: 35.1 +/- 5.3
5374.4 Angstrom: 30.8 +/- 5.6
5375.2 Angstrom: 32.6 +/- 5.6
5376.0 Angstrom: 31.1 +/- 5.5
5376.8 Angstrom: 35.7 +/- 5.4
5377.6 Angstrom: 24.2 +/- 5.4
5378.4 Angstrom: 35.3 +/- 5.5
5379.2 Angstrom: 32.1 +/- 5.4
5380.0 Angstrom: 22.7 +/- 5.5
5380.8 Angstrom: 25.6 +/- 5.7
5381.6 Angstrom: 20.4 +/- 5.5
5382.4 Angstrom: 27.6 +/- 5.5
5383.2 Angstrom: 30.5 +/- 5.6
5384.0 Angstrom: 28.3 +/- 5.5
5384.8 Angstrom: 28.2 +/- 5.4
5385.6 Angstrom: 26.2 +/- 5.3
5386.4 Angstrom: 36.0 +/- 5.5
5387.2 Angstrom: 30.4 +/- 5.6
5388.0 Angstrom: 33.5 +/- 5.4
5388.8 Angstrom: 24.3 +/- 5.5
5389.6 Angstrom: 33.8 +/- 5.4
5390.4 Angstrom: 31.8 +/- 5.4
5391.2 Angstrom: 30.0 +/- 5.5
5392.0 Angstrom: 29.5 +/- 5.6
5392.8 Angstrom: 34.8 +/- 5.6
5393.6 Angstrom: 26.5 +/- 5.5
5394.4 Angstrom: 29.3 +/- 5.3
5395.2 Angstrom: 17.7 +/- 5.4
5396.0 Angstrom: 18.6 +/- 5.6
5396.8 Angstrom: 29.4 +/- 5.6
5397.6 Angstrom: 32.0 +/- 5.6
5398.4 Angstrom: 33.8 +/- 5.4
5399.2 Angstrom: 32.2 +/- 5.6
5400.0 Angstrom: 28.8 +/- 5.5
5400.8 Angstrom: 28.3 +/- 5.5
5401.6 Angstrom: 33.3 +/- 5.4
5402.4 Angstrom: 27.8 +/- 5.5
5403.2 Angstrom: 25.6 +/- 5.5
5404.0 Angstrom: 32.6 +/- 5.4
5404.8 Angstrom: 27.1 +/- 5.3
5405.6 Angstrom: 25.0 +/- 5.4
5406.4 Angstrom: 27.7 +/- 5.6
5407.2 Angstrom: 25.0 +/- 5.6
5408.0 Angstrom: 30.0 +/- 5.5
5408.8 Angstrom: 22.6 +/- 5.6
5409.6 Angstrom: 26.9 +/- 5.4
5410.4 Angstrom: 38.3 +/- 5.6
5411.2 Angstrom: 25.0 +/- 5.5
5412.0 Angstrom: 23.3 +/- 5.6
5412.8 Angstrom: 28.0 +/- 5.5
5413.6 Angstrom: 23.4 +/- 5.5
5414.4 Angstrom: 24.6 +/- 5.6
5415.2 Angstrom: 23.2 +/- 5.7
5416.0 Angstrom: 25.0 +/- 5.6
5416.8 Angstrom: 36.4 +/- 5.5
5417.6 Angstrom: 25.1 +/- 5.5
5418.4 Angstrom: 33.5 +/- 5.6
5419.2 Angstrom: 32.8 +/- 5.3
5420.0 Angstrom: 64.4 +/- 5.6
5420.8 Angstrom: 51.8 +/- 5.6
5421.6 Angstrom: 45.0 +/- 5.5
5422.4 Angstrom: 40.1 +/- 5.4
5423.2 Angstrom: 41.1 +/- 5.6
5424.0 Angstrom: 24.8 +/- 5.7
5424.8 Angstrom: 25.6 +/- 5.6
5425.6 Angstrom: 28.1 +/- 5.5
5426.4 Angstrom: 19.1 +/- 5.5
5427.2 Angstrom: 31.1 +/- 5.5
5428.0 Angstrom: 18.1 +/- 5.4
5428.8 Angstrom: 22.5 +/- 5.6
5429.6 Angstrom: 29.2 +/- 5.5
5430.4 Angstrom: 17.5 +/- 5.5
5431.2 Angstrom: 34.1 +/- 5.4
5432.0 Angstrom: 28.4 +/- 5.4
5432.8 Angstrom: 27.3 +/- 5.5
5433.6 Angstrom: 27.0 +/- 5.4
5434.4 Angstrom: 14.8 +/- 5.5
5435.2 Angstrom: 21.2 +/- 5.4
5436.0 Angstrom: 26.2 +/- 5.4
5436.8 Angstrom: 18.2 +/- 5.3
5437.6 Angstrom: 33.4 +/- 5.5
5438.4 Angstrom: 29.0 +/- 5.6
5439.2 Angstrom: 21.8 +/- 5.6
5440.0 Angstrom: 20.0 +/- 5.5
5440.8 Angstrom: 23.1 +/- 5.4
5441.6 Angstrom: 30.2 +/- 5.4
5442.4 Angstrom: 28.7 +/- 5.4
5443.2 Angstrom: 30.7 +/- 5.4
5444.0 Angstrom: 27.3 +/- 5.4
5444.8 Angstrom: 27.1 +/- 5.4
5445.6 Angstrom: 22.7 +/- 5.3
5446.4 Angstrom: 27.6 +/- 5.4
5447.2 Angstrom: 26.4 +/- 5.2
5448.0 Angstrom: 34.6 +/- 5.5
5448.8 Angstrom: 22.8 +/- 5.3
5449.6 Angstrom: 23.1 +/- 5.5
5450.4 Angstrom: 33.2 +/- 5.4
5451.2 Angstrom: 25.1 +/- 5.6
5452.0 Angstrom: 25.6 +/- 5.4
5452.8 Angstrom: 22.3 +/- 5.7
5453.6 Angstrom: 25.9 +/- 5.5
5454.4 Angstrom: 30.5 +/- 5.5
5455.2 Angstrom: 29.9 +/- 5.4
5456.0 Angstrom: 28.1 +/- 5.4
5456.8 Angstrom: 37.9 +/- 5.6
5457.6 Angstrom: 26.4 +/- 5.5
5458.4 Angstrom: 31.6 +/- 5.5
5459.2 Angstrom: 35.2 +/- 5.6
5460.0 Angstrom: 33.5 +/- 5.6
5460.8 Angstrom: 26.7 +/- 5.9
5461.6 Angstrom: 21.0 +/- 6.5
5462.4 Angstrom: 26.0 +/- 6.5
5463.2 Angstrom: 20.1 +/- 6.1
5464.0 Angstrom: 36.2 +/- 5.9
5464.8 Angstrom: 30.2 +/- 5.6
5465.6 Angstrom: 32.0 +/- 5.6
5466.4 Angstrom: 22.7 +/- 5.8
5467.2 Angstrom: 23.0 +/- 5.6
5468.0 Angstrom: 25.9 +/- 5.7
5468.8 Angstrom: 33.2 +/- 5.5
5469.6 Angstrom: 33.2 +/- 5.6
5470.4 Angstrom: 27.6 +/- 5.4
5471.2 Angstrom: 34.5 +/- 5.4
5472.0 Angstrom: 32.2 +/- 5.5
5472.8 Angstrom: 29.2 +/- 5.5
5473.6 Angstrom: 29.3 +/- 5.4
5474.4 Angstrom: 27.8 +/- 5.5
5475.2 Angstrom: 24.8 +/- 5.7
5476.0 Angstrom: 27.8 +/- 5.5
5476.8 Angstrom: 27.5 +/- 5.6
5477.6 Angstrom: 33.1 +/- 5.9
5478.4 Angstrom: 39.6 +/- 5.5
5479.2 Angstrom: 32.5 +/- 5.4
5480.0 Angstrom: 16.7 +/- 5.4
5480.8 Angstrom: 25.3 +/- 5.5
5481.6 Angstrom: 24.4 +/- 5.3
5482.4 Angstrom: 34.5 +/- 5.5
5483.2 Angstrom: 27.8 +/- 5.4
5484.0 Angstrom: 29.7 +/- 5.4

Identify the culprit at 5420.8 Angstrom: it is H-beta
